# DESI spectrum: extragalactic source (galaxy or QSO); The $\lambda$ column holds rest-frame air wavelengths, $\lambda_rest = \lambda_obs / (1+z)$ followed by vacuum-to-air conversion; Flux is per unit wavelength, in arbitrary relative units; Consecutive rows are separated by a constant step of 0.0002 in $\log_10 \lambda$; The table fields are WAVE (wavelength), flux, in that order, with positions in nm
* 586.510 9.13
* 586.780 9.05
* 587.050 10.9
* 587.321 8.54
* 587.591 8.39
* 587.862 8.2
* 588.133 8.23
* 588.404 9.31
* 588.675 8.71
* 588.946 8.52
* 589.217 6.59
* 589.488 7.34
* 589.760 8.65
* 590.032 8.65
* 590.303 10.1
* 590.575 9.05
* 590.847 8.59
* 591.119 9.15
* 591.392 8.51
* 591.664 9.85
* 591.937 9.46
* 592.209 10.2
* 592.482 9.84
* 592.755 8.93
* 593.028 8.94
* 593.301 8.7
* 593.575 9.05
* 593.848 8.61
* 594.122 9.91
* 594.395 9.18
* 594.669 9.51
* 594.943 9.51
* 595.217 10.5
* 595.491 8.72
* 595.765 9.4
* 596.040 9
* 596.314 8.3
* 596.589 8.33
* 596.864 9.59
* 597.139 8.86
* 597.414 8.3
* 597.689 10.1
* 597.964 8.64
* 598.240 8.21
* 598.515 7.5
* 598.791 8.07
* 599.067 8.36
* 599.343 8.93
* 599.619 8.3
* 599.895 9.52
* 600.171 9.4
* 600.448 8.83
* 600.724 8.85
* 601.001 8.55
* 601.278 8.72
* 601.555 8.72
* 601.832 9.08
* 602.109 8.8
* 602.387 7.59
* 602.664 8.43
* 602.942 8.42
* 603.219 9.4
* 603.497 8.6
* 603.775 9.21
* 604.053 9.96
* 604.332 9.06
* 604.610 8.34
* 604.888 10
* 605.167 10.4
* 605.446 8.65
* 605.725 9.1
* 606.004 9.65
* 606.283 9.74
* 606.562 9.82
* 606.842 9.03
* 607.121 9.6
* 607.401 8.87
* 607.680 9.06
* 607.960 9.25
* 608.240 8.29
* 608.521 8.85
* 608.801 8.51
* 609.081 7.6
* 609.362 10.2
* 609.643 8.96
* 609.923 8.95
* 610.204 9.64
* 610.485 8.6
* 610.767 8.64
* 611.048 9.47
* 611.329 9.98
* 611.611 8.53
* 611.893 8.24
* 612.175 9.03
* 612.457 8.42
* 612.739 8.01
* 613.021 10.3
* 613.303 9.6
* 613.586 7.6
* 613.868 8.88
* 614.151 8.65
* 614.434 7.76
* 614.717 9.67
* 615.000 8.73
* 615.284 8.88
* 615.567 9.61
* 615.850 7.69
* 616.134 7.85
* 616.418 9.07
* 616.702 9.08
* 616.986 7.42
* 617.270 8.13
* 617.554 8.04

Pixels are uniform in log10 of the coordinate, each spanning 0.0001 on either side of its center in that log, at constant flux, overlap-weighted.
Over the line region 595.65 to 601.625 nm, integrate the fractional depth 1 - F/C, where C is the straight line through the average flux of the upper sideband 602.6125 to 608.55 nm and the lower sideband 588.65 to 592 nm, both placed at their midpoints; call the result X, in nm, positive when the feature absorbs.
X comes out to 0.14 nm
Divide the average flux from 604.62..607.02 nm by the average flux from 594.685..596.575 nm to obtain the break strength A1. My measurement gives 1.0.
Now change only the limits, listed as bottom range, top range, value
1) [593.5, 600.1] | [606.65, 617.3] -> 0.99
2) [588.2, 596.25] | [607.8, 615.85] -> 0.98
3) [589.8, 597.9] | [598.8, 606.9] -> 0.98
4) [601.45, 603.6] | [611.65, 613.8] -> 1.01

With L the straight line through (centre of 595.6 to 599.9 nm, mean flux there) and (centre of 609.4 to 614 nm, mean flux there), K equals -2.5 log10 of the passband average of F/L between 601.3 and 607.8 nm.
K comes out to -0.03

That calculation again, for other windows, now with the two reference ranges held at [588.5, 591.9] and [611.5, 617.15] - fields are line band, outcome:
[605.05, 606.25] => -0.10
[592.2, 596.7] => -0.06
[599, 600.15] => -0.03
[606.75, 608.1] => -0.06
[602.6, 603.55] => -0.01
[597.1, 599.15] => 0.02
